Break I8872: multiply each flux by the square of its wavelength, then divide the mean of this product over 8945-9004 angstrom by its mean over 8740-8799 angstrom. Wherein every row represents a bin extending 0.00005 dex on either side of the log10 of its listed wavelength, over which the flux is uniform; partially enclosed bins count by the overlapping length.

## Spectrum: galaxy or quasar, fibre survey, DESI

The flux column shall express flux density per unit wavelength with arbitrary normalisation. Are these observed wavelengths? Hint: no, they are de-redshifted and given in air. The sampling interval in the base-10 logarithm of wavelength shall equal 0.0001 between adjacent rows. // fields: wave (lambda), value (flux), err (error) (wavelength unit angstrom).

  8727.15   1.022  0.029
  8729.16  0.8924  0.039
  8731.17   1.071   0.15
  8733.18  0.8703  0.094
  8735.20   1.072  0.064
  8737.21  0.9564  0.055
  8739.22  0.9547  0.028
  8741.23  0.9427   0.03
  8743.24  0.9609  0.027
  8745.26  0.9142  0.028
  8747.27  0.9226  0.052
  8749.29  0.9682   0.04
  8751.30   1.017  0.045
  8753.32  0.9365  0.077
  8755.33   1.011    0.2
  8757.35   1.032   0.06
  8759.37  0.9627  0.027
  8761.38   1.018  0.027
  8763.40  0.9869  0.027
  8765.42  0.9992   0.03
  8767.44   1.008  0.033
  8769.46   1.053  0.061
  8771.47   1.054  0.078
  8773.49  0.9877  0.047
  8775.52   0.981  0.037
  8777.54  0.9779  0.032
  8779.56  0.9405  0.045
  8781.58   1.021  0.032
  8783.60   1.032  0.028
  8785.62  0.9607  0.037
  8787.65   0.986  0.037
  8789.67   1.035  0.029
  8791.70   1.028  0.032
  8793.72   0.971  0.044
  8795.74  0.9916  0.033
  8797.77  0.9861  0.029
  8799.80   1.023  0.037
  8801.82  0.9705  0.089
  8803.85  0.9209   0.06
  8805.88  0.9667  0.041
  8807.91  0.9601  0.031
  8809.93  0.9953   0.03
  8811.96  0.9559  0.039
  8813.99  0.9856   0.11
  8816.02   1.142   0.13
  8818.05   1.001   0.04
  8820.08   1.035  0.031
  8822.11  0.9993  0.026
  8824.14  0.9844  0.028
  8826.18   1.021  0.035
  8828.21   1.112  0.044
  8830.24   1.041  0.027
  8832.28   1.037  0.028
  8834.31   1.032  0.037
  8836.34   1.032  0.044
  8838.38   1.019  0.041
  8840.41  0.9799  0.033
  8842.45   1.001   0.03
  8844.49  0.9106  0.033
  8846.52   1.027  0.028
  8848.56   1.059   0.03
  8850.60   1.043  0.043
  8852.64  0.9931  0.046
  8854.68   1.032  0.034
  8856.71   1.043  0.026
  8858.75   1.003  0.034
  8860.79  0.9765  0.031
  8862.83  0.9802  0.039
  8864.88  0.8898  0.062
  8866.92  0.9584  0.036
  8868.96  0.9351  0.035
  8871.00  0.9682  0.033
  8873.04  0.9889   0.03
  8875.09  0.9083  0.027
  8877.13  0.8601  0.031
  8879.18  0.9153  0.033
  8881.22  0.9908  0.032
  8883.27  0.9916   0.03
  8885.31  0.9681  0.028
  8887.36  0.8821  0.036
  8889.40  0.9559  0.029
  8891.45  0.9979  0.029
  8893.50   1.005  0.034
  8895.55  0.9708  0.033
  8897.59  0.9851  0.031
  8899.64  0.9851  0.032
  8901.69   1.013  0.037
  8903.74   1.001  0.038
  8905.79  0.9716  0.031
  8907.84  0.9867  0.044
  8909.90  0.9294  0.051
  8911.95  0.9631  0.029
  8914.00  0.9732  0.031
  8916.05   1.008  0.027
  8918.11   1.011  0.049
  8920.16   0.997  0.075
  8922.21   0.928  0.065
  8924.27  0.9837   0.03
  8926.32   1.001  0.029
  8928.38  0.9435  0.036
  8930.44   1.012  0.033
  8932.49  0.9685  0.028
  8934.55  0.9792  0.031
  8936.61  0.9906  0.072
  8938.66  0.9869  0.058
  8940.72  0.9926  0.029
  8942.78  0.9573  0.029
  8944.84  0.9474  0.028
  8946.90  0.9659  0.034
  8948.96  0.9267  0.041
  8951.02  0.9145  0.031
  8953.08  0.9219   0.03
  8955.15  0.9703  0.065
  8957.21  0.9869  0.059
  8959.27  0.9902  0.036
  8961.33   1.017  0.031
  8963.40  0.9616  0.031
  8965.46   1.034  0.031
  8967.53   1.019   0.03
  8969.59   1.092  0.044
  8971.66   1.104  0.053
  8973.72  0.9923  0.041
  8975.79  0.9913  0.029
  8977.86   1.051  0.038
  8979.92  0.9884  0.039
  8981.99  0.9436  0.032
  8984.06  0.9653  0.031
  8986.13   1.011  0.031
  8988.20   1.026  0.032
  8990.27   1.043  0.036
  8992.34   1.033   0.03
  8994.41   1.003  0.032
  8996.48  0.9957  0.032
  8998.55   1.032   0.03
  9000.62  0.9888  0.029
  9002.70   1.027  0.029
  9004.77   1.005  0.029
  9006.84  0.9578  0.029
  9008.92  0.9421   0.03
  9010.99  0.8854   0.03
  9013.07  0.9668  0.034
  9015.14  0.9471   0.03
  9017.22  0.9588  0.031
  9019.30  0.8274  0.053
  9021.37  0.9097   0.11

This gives 1.1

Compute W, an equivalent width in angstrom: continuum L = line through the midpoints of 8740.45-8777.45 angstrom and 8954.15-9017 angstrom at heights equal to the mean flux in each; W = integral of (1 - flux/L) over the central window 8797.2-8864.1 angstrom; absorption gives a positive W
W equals -1.2 angstrom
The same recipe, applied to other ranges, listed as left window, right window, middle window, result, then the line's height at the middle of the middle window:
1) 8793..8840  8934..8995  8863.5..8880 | 1.21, 1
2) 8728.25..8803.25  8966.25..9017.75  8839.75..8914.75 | 1.40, 0.993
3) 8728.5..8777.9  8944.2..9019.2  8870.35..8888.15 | 0.78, 0.985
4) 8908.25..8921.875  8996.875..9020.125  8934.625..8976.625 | -0.77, 0.97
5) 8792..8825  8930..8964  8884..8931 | -0.02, 0.976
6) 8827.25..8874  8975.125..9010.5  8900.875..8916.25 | 0.34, 1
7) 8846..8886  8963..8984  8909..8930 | 0.45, 0.996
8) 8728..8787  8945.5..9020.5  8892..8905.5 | -0.11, 0.984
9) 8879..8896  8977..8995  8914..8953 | 0.54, 0.985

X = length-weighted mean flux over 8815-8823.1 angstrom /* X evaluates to 1.04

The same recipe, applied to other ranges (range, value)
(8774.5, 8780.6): 0.966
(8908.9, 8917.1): 0.969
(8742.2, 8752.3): 0.956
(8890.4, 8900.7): 0.989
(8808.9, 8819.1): 1.02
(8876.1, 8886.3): 0.945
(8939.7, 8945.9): 0.965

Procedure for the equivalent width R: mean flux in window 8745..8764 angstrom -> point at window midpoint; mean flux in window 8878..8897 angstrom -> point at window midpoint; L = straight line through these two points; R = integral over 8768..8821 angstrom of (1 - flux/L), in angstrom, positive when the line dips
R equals -1.30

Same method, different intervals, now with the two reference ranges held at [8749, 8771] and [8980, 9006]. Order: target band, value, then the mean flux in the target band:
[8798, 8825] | 0.20 angstrom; 0.995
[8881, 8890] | 0.44 angstrom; 0.955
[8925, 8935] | 0.23 angstrom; 0.981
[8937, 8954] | 0.87 angstrom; 0.954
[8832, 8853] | -0.18 angstrom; 1.01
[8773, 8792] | 0.16 angstrom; 0.993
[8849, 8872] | 0.40 angstrom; 0.986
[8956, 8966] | 0.09 angstrom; 0.996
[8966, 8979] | -0.47 angstrom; 1.04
